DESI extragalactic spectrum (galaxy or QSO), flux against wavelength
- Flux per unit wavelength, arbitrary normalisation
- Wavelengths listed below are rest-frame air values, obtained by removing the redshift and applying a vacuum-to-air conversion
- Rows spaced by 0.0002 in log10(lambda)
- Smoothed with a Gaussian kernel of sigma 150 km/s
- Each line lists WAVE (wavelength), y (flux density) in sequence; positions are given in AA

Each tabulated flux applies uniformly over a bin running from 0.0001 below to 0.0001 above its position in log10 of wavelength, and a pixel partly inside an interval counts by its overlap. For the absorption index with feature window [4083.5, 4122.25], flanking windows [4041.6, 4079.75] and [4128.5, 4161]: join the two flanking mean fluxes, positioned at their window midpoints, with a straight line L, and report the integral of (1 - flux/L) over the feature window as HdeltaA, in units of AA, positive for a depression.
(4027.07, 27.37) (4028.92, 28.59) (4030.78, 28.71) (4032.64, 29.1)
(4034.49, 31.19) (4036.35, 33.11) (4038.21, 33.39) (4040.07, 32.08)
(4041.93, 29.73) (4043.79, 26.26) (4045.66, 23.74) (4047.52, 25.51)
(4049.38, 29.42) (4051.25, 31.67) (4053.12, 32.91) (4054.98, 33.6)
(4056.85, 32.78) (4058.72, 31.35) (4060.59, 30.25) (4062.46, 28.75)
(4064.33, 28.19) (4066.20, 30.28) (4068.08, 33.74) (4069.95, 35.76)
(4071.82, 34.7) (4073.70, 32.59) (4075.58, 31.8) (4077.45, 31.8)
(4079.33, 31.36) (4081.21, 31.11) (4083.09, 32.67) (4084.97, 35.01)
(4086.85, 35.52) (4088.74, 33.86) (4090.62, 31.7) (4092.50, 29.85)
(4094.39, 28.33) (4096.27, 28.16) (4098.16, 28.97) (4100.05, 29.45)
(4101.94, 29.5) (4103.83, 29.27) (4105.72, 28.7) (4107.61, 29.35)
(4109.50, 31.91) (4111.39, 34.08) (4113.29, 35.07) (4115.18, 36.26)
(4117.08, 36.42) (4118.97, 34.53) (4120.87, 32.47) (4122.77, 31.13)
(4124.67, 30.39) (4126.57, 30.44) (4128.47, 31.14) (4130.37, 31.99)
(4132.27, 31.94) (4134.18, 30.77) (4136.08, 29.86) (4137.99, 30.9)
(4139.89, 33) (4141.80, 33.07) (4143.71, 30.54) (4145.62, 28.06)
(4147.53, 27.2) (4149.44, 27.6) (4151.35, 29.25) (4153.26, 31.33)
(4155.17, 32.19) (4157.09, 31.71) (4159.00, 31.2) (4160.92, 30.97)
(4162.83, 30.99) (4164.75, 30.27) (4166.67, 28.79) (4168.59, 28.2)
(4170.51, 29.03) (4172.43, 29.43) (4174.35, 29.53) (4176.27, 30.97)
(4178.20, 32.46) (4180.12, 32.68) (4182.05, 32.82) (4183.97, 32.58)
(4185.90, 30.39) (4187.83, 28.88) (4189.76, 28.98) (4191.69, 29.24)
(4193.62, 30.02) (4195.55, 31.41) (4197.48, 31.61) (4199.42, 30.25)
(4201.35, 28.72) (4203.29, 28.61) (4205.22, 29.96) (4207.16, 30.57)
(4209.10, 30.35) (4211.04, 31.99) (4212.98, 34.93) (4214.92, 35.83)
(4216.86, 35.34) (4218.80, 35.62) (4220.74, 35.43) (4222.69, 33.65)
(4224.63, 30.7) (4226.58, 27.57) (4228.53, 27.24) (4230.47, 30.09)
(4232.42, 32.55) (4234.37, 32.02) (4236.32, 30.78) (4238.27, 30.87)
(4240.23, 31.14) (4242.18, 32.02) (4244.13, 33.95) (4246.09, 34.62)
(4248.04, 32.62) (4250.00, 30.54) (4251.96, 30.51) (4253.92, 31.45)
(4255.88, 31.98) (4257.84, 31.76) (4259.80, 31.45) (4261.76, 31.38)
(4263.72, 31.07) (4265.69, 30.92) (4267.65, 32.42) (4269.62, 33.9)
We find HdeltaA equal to -1.5 AA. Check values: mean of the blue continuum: 30.8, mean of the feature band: 31.9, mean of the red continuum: 30.7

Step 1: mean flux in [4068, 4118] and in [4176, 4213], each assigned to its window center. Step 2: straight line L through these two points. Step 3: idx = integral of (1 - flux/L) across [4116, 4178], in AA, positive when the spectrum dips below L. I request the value 1.1 AA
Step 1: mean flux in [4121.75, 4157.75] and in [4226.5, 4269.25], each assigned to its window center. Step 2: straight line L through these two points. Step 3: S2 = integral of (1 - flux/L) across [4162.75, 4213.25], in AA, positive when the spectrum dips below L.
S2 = 0.9 AA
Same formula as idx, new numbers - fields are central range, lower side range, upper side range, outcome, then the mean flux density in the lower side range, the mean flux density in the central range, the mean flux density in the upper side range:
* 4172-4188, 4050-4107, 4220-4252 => 0.13 AA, 31.4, 31.2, 31.5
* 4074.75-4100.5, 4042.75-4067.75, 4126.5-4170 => -1.26 AA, 29.7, 31.4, 30.5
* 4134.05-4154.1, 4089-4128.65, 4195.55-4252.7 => 0.86 AA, 31.3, 30.1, 31.7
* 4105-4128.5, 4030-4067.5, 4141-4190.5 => -1.77 AA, 30.1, 32.5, 30.3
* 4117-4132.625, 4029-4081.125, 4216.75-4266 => -0.43 AA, 30.8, 32.1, 31.8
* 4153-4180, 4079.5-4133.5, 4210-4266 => 1.14 AA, 31.7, 30.6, 32.1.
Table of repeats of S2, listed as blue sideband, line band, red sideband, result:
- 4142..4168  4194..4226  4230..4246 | -0.8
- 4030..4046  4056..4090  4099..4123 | -1.4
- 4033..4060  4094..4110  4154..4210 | 0.6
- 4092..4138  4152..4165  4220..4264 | 0.0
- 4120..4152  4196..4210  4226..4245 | 0.3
